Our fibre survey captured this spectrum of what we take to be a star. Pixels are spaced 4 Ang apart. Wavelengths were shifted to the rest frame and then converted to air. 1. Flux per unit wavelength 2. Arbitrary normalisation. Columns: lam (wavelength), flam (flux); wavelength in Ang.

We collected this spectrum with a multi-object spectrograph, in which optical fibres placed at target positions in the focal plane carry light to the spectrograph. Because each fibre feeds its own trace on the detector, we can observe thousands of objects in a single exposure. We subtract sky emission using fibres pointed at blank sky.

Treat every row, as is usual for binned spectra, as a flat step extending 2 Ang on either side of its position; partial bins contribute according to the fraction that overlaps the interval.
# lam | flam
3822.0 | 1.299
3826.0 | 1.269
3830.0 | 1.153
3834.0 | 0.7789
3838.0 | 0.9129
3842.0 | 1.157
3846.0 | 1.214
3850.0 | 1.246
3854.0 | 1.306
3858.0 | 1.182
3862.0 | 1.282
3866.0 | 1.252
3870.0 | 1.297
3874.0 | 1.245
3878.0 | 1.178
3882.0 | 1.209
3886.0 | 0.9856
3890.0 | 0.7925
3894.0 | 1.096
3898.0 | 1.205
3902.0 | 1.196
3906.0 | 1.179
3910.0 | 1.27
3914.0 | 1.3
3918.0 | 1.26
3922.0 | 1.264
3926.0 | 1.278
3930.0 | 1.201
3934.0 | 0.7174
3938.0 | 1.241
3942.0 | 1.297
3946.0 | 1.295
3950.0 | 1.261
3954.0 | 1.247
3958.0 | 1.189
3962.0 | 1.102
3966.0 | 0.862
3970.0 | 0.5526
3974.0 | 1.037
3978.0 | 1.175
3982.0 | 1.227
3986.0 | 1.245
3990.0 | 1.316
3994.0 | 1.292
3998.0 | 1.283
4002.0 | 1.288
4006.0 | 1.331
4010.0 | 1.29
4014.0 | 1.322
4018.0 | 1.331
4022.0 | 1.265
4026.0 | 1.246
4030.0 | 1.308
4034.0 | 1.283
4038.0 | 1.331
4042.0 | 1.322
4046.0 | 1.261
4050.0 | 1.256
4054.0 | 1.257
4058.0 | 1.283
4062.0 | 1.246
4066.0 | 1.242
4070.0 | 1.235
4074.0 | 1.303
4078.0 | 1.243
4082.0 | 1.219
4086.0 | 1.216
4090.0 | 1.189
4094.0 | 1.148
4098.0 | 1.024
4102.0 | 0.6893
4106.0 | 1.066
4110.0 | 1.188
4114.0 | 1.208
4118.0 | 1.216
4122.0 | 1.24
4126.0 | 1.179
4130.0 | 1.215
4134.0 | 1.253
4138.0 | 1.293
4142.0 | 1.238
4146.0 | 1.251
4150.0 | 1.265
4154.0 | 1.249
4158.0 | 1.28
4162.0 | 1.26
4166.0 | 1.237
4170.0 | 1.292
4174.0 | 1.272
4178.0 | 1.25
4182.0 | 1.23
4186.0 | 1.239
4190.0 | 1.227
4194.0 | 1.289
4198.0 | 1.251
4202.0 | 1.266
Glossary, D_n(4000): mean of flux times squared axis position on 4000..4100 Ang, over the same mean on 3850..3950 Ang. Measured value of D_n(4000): 1.1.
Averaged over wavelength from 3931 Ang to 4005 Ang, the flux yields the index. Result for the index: 1.15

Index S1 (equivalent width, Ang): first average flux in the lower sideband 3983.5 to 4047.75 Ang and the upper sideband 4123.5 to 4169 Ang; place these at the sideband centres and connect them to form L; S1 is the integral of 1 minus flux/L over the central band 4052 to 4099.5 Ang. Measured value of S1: 2.0 Ang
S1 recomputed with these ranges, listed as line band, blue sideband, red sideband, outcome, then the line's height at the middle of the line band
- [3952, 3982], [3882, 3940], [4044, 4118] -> 3.1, 1.16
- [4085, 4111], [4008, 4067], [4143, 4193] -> 4.2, 1.27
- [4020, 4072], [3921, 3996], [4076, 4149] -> -5.0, 1.16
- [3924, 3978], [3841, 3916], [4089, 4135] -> 3.2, 1.17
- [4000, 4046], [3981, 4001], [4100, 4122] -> -2.8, 1.23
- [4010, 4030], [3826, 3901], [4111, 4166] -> -1.6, 1.2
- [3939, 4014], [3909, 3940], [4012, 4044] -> 3.5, 1.25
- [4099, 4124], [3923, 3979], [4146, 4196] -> 2.4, 1.22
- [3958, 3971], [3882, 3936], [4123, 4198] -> 2.8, 1.16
